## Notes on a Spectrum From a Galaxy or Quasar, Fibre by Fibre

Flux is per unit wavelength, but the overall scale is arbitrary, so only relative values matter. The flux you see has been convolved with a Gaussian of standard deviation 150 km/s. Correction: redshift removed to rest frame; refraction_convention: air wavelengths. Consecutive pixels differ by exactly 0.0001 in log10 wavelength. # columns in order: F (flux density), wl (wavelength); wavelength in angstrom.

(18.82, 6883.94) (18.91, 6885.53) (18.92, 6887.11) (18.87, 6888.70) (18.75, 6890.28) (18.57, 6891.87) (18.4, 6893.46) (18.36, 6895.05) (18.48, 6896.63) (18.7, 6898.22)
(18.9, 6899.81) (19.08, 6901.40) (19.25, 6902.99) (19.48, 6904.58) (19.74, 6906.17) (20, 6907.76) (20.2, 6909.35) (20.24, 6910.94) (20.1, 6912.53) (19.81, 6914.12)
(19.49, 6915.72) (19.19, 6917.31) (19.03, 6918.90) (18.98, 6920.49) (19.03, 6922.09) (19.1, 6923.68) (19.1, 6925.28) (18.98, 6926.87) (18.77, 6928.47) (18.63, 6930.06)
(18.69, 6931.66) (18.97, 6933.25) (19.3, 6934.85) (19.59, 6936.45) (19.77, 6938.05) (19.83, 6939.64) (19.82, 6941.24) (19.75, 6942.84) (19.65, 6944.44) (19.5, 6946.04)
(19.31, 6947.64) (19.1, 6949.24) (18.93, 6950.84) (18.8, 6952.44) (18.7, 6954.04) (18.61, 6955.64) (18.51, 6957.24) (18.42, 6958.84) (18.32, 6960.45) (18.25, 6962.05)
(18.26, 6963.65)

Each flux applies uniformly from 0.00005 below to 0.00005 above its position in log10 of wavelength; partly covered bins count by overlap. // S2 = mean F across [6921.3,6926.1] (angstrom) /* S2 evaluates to 19.1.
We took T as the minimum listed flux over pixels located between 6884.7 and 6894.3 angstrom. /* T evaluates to 18.4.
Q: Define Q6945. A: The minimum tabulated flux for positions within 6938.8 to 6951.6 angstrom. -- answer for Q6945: 18.93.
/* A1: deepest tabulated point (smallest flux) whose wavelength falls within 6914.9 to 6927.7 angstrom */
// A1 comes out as 18.98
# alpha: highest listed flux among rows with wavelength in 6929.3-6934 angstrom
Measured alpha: 18.97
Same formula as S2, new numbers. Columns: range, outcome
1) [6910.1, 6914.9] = 20.1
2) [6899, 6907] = 19.3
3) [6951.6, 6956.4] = 18.7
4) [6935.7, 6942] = 19.8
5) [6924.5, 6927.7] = 19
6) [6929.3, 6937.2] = 19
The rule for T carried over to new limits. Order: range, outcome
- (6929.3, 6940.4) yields 18.63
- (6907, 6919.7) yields 19.03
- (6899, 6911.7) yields 18.9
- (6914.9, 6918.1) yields 19.19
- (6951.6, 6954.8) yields 18.7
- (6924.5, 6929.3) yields 18.77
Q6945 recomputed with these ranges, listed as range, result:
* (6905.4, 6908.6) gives 19.74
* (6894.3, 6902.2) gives 18.36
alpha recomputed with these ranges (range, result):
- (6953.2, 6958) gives 18.7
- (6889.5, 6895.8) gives 18.75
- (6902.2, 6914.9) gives 20.24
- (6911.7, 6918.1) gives 20.1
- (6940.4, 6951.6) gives 19.82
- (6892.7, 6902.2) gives 19.08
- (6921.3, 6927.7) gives 19.1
